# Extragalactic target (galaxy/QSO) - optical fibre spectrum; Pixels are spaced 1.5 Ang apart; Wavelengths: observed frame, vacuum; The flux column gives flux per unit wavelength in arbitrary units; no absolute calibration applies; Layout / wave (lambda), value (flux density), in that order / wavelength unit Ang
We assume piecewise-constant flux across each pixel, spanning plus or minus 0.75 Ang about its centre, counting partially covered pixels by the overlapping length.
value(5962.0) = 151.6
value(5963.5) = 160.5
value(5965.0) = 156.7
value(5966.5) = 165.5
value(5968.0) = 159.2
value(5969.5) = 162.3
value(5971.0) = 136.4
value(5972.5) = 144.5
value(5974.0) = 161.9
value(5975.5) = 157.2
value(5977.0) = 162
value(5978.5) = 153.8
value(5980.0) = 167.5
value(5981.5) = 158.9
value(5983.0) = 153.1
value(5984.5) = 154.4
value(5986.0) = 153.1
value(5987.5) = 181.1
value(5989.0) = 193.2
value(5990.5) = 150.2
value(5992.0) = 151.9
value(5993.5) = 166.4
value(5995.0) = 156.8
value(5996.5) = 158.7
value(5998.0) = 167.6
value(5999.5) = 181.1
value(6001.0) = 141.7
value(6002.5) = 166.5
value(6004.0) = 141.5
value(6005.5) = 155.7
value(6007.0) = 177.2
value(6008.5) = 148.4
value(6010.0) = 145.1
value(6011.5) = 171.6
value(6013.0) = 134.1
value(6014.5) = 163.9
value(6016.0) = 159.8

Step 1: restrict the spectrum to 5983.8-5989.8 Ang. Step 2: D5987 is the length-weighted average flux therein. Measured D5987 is 170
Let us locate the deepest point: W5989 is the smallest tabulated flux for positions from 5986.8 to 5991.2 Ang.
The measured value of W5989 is 150.2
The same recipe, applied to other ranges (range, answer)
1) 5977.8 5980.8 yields 153.8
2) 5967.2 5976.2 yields 136.4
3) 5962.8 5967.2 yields 156.7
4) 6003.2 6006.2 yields 141.5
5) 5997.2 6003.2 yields 141.7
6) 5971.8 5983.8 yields 144.5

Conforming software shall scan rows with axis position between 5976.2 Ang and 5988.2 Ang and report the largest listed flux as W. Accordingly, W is 181.1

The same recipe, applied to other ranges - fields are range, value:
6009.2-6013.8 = 171.6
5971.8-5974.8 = 161.9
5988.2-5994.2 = 193.2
